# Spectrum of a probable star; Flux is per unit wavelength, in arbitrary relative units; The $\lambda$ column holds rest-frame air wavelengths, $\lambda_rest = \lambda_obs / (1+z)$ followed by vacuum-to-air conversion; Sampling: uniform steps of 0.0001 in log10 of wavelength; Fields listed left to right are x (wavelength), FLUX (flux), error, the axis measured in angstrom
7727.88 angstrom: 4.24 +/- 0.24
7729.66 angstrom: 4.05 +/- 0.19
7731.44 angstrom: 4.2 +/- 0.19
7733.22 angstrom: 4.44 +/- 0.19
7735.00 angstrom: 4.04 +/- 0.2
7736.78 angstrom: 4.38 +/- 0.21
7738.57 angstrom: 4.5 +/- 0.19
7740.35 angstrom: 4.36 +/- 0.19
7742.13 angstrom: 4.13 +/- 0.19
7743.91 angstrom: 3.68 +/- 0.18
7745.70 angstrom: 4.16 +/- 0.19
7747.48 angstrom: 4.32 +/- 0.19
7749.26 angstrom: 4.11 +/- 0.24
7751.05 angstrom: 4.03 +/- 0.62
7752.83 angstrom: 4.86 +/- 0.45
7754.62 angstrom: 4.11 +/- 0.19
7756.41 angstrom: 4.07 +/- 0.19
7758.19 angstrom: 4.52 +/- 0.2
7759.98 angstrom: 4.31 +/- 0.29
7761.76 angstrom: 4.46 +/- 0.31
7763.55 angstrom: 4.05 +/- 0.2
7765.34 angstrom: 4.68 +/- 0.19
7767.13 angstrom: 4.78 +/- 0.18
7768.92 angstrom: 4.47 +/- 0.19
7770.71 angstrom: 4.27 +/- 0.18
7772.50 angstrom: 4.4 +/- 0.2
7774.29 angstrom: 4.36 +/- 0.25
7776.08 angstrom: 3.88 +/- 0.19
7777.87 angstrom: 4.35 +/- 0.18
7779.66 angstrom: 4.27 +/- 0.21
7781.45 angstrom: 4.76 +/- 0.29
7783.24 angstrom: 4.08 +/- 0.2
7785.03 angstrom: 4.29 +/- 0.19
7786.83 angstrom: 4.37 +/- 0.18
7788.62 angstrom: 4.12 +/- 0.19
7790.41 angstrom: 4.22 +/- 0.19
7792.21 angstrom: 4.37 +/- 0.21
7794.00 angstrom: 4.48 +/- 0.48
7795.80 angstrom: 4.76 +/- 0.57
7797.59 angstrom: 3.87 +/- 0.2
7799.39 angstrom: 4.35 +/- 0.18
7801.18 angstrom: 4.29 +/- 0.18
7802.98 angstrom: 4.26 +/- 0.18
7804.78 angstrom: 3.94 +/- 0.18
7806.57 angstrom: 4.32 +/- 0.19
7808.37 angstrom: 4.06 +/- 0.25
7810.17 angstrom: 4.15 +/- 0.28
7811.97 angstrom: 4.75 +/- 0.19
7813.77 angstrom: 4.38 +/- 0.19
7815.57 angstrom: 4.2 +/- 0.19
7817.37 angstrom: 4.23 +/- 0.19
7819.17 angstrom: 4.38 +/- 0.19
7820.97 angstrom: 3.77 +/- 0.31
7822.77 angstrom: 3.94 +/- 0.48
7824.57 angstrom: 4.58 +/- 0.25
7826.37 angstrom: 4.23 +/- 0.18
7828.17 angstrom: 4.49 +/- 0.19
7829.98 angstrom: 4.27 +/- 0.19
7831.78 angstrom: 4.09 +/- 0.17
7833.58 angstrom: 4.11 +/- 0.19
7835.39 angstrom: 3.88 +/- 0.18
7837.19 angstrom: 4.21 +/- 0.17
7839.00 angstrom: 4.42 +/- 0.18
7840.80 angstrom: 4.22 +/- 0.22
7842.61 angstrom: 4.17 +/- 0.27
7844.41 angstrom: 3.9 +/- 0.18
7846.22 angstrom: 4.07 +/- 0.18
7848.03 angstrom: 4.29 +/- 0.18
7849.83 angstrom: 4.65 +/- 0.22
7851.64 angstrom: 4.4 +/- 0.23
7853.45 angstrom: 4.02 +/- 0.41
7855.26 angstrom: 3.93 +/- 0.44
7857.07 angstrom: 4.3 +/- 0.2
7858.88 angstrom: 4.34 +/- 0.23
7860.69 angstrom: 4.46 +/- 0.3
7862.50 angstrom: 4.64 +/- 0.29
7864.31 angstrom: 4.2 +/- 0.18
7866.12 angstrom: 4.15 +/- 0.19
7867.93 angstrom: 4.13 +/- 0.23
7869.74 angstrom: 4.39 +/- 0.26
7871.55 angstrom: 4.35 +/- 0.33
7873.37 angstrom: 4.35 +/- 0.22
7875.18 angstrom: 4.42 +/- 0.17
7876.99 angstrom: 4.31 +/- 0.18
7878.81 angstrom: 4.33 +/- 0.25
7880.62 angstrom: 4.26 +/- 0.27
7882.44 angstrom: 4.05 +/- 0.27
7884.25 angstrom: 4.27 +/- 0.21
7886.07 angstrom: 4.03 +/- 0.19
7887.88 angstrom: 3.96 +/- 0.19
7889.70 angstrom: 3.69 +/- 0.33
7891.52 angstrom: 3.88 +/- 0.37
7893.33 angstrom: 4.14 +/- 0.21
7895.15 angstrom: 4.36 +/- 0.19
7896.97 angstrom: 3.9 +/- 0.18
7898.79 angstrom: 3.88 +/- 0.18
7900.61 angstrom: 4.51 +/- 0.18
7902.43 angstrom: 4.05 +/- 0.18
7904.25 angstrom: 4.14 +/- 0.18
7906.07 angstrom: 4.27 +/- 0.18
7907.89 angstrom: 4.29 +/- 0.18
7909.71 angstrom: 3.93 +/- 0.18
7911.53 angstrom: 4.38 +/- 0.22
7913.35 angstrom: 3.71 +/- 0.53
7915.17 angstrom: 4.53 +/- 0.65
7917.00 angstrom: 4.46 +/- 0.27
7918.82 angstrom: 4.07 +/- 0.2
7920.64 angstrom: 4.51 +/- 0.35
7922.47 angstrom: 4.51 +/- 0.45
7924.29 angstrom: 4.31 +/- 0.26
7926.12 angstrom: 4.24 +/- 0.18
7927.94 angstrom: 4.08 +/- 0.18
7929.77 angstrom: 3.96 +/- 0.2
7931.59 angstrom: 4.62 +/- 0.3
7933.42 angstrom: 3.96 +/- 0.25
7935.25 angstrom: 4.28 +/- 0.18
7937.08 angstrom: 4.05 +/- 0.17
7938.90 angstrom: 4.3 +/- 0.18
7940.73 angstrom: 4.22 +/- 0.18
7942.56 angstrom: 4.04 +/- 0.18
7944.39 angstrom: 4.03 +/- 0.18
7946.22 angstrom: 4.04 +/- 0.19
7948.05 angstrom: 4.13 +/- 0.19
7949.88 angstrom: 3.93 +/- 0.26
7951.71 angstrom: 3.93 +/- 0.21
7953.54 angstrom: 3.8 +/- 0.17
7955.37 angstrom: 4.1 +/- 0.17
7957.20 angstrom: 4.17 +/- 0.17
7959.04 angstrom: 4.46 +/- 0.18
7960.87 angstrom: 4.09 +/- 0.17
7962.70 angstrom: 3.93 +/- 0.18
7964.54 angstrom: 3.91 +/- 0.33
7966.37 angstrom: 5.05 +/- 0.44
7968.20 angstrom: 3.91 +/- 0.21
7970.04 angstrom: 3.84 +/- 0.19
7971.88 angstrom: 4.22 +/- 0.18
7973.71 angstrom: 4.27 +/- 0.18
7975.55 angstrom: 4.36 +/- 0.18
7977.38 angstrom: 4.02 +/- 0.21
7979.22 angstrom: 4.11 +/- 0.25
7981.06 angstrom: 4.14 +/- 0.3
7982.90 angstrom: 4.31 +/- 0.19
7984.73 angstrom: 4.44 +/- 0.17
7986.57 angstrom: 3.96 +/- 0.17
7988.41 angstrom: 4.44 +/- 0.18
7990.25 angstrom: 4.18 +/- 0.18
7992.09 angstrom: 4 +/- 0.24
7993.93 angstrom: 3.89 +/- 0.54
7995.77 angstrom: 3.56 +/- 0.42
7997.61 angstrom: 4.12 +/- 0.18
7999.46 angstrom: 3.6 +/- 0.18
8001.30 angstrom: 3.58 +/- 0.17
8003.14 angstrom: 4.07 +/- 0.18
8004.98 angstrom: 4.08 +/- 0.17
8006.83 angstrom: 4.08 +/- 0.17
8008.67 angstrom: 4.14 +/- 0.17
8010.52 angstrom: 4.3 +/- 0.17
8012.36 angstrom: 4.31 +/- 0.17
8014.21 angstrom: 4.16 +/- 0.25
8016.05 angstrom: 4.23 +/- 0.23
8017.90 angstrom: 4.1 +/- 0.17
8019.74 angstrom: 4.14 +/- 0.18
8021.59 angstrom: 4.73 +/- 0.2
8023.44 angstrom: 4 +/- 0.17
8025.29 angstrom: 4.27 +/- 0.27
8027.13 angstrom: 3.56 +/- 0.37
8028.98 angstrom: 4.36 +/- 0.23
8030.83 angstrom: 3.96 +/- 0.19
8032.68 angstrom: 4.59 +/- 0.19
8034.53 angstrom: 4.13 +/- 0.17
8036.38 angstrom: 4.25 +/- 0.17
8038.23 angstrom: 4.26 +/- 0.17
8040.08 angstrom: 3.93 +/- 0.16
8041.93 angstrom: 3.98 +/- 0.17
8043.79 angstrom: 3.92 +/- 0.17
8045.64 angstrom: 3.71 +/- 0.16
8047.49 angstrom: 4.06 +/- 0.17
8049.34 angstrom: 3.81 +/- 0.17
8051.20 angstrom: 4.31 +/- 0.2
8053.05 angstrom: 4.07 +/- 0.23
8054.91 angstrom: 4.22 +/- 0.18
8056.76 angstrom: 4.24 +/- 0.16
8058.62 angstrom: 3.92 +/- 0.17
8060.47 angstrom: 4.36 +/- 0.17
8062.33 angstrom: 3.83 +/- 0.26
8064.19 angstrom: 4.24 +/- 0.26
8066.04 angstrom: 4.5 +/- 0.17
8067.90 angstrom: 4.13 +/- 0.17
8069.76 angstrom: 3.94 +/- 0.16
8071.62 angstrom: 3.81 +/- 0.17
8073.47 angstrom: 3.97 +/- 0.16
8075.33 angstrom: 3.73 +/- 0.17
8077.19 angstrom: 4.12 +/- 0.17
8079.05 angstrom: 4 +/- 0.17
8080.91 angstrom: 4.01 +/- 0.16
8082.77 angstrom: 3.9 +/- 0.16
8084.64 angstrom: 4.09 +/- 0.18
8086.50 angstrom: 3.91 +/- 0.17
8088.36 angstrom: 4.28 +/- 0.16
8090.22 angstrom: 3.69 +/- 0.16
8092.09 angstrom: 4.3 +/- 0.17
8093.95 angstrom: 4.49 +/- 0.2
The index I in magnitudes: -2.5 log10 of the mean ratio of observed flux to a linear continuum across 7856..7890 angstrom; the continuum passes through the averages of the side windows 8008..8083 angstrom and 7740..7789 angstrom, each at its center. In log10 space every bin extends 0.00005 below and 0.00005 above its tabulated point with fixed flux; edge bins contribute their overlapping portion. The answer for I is -0.01 mag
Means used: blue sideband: 4.3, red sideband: 4.1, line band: 4.25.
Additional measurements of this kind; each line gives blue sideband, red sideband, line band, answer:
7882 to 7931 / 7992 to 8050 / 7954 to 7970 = -0.02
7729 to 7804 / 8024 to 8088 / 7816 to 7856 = 0.01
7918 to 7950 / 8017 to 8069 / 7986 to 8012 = 0.04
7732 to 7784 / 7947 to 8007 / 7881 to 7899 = 0.04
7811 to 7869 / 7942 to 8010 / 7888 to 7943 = -0.01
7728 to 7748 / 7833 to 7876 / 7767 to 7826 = -0.02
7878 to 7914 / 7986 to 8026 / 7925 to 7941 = -0.02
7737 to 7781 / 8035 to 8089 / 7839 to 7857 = 0.01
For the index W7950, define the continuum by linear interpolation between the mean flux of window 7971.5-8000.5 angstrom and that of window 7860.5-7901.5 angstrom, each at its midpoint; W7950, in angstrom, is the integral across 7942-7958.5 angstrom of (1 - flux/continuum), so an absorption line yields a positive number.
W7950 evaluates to 0.4 angstrom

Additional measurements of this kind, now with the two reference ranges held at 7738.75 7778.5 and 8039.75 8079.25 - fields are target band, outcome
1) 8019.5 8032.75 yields -0.4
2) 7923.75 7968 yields -0.1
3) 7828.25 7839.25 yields 0.1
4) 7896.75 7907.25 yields 0.1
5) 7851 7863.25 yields -0.2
